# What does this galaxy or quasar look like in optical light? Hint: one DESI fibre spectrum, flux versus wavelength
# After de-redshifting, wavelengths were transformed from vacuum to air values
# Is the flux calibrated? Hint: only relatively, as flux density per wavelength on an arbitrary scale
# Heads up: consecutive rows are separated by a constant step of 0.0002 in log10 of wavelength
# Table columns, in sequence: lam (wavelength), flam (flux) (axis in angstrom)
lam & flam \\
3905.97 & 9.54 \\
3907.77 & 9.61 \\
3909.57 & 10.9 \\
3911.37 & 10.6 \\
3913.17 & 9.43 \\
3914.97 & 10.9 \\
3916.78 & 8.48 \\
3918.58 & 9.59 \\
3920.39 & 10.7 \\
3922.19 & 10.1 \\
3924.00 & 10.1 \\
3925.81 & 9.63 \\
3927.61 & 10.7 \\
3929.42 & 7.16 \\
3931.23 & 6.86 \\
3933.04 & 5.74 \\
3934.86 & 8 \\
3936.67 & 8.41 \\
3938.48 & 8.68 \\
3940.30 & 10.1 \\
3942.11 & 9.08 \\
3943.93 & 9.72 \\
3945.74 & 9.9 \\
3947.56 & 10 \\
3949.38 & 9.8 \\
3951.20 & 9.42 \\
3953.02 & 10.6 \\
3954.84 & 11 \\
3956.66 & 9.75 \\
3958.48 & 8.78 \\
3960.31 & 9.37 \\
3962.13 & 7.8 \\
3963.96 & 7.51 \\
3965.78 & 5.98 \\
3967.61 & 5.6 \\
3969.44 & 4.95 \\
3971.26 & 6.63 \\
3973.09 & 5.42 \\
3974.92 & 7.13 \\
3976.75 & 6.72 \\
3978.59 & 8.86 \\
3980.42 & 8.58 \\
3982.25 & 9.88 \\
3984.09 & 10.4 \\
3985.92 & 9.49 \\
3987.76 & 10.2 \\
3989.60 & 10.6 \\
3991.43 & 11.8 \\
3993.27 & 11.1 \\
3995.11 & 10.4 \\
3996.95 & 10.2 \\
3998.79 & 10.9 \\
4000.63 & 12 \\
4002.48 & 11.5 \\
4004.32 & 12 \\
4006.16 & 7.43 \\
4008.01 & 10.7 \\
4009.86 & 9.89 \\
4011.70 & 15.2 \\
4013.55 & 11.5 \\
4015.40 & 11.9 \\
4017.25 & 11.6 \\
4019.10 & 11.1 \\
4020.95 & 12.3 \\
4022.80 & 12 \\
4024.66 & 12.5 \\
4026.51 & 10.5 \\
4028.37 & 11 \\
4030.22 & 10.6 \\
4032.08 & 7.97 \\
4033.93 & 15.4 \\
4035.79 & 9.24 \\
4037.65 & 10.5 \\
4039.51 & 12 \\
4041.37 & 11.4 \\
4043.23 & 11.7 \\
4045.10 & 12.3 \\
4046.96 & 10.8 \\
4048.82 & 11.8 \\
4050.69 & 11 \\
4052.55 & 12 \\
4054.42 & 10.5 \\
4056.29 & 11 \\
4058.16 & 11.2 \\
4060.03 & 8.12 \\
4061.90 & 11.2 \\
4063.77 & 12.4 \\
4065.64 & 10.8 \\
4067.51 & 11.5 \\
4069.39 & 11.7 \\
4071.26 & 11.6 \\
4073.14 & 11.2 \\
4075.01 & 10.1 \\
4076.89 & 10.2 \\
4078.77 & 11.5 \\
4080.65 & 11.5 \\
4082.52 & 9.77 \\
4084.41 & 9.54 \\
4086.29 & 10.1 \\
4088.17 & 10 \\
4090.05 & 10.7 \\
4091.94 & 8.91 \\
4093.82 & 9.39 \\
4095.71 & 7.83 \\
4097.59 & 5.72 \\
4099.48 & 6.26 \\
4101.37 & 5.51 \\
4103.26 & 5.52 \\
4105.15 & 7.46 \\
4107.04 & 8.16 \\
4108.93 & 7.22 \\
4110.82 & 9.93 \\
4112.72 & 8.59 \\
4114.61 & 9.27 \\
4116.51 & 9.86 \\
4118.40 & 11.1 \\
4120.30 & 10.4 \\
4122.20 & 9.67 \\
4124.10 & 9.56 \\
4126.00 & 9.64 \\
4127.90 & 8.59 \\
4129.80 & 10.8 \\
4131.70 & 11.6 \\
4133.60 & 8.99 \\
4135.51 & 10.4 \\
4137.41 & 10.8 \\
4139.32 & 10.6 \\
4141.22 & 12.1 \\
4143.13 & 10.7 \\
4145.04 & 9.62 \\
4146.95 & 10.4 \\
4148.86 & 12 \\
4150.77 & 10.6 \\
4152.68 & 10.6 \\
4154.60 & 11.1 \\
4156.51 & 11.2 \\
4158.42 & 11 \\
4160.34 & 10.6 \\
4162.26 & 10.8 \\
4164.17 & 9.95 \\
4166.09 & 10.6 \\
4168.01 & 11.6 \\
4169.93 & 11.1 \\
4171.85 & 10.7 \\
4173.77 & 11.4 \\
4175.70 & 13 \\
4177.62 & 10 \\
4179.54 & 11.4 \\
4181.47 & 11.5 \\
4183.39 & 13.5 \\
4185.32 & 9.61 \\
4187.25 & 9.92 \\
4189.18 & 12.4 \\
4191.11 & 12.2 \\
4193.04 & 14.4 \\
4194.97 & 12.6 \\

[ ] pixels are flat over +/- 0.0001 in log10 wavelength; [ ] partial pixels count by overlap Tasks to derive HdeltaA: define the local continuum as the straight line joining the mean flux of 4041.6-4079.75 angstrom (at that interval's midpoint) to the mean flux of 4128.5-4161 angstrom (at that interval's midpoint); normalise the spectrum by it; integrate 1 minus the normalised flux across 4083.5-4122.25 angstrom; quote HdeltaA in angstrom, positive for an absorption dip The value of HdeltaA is 8.3 angstrom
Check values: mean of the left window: 11.1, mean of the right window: 10.8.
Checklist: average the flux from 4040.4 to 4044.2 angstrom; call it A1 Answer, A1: 11.5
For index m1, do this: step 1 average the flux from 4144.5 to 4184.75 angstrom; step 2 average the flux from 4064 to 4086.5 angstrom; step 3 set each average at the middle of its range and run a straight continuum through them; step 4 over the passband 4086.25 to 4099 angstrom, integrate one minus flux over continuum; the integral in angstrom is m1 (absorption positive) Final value 2.50 angstrom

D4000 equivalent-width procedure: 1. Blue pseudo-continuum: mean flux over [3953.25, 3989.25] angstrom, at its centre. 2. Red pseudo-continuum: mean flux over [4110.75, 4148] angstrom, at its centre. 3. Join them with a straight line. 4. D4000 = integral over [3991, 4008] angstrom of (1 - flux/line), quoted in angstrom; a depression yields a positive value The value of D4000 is -4.5 angstrom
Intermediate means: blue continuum 8.19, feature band 10.8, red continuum 10.1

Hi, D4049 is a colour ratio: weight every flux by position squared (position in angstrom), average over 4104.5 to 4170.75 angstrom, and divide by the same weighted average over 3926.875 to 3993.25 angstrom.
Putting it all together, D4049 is 1.29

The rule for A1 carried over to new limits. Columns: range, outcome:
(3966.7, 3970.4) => 5.3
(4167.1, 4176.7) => 11.6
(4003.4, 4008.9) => 10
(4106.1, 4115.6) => 8.64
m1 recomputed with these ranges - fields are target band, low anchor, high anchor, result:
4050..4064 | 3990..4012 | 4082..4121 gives -1.7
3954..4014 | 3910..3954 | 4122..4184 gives 2.1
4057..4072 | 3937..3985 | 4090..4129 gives -4.5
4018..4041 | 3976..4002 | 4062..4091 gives -1.8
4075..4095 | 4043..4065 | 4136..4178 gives 1.7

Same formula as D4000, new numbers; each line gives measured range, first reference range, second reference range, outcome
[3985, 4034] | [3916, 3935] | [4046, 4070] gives -4.02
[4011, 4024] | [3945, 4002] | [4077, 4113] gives -4.75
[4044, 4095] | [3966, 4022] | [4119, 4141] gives -3.75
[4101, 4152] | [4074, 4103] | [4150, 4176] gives 2.09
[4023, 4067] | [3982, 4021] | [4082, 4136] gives -4.22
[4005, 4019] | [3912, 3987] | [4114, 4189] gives -2.78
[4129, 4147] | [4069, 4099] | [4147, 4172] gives 0.01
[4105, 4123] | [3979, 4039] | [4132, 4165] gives 2.54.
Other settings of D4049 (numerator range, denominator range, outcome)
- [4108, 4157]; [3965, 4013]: 1.16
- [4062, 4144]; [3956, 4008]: 1.15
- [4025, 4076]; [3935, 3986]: 1.36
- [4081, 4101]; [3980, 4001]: 0.88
